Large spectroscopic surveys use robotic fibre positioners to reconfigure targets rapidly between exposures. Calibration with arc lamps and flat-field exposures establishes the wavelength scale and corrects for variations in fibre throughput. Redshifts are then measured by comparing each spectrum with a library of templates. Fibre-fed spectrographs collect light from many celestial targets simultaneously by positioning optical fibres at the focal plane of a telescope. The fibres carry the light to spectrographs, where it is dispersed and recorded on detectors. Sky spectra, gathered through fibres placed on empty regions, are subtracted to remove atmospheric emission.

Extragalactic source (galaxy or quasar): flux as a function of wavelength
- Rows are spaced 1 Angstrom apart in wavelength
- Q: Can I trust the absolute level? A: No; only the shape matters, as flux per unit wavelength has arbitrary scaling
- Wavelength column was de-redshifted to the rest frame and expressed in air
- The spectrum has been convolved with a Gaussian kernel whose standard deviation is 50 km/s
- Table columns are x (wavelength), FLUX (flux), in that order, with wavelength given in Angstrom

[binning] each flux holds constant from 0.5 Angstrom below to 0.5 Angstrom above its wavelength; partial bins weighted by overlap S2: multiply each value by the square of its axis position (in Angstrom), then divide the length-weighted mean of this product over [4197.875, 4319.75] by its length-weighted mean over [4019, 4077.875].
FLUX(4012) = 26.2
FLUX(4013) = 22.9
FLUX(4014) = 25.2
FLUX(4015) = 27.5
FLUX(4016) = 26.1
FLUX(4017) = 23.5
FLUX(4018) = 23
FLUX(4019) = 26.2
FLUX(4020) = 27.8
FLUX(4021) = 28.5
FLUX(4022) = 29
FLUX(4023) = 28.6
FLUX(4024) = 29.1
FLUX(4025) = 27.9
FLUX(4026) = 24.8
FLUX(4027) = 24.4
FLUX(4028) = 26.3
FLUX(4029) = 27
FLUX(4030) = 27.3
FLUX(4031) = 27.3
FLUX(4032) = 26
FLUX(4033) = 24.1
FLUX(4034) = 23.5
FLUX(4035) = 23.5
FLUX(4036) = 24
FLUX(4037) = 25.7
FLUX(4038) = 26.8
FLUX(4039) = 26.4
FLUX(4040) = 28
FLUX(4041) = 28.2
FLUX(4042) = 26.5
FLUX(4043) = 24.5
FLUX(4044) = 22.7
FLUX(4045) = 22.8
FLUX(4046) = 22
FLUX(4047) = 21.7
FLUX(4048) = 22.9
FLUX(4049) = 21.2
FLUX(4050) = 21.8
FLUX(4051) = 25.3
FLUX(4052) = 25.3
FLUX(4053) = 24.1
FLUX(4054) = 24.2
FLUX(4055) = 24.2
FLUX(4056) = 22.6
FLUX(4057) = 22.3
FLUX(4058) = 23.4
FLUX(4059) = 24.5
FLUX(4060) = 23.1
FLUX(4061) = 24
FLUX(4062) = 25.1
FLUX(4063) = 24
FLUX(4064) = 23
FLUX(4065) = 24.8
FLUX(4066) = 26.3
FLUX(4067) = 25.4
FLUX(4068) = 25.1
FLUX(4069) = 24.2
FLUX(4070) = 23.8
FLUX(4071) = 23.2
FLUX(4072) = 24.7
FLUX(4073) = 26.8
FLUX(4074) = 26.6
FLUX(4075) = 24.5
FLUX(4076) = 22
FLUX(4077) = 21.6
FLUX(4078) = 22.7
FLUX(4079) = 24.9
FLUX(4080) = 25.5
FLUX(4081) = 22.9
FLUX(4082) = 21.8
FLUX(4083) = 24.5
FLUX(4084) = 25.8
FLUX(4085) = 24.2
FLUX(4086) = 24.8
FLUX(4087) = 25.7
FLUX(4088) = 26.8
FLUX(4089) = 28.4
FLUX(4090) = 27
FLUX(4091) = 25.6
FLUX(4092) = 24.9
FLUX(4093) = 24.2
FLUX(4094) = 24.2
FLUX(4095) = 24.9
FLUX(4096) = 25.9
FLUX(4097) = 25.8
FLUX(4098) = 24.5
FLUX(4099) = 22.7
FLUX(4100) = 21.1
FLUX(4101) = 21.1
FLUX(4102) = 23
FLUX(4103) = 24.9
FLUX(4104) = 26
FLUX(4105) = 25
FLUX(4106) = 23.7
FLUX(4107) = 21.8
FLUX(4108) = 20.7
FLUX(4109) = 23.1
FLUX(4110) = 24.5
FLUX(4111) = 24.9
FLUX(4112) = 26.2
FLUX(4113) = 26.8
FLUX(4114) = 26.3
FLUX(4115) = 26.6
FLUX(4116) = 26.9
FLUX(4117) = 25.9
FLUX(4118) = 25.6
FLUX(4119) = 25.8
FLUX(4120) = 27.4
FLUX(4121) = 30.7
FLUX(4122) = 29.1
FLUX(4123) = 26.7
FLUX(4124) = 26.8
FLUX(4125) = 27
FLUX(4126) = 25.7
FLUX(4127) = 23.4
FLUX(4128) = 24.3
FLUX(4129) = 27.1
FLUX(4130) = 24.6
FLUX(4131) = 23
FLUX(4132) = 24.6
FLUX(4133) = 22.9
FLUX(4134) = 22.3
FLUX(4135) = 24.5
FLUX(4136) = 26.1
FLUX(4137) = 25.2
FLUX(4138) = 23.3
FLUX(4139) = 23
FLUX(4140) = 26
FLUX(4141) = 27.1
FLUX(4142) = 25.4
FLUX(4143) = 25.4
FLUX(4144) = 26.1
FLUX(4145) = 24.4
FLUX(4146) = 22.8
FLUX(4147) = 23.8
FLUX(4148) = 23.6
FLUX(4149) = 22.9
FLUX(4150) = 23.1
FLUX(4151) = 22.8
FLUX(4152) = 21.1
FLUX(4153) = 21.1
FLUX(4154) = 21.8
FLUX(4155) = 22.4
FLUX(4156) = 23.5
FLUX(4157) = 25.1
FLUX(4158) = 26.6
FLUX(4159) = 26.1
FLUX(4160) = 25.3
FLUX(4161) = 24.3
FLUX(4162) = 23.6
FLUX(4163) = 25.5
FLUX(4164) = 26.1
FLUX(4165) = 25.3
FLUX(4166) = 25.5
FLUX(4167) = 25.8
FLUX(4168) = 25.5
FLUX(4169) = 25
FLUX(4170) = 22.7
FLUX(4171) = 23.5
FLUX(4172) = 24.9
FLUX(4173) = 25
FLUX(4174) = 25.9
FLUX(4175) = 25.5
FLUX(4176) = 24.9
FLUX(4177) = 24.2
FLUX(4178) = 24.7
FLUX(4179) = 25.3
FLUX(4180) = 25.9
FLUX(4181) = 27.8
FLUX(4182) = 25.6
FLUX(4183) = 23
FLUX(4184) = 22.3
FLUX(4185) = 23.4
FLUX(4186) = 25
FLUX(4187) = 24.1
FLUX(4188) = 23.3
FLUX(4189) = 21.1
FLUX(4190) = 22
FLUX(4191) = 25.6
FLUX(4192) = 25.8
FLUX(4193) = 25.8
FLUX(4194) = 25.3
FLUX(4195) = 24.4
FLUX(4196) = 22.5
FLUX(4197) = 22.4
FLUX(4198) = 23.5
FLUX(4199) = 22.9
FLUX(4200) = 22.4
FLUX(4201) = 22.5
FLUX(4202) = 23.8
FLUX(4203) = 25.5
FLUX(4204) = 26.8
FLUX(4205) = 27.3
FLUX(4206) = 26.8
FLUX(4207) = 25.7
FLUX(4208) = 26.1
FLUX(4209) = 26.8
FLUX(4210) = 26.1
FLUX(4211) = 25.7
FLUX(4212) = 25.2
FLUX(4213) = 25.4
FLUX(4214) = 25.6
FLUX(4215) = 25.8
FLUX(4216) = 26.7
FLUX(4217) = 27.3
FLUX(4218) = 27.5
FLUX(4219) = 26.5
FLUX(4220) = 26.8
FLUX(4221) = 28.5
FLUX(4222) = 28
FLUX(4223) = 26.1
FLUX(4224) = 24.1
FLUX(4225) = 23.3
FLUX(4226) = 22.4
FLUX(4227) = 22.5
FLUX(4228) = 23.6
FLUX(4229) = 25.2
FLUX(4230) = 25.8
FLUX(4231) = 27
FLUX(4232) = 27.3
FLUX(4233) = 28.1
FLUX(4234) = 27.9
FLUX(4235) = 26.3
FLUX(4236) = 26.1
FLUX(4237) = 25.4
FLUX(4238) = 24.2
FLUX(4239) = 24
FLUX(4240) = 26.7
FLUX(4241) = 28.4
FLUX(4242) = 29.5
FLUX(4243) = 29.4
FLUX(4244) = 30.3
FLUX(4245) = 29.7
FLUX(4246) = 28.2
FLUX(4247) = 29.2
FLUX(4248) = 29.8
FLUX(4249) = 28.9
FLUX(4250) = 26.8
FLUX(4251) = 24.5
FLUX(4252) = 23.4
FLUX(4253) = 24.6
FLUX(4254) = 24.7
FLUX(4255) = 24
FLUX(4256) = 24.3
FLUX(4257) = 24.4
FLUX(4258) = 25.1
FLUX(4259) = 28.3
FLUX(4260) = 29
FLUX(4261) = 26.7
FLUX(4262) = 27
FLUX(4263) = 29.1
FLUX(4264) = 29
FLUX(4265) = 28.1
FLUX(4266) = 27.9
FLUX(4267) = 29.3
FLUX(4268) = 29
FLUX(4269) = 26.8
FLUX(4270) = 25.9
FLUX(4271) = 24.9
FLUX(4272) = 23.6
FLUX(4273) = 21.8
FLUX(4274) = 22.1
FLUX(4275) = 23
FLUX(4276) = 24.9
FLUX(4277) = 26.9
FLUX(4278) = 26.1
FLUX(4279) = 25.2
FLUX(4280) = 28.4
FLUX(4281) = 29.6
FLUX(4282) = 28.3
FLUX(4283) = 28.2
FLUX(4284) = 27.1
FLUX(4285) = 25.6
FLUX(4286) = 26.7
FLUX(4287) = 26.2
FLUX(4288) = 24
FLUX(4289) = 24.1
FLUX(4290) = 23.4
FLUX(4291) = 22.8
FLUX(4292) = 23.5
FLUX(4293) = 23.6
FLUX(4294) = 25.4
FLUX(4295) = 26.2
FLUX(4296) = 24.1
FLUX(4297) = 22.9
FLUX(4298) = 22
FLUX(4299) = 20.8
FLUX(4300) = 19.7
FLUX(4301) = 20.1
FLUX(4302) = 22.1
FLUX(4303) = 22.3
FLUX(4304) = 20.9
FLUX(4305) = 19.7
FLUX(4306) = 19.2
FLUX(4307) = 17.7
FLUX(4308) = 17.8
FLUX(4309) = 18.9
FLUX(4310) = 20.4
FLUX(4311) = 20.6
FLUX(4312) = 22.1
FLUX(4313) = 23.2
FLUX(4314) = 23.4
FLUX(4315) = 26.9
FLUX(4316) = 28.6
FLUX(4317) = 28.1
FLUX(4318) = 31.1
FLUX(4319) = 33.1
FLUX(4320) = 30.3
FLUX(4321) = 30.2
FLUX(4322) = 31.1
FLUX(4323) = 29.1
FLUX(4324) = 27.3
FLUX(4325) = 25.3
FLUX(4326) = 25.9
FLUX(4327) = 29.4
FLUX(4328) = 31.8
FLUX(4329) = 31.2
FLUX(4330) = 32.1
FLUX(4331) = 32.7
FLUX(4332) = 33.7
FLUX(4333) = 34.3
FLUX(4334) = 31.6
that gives 1.1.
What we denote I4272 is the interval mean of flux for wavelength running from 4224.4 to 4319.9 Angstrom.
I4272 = 25.3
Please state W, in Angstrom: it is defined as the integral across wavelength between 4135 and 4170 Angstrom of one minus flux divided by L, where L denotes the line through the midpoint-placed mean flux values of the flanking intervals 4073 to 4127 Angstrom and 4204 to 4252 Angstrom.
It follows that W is 1.7 Angstrom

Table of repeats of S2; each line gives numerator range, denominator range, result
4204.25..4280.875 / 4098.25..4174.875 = 1.12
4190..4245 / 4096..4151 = 1.09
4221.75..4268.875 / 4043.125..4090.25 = 1.20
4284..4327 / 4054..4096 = 1.11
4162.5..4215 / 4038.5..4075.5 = 1.09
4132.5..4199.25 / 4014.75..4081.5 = 1.04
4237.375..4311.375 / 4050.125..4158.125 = 1.11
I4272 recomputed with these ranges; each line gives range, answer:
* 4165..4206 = 24.5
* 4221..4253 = 26.5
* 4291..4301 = 23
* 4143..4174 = 24.2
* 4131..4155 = 23.8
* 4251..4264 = 26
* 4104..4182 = 24.9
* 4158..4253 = 25.5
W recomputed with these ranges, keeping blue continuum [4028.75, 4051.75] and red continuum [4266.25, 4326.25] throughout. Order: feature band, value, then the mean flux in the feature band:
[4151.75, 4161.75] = 0.4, 23.8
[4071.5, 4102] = 0.3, 24.5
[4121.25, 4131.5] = -0.5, 25.9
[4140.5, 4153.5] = 0.5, 23.8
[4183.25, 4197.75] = 0.6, 23.8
